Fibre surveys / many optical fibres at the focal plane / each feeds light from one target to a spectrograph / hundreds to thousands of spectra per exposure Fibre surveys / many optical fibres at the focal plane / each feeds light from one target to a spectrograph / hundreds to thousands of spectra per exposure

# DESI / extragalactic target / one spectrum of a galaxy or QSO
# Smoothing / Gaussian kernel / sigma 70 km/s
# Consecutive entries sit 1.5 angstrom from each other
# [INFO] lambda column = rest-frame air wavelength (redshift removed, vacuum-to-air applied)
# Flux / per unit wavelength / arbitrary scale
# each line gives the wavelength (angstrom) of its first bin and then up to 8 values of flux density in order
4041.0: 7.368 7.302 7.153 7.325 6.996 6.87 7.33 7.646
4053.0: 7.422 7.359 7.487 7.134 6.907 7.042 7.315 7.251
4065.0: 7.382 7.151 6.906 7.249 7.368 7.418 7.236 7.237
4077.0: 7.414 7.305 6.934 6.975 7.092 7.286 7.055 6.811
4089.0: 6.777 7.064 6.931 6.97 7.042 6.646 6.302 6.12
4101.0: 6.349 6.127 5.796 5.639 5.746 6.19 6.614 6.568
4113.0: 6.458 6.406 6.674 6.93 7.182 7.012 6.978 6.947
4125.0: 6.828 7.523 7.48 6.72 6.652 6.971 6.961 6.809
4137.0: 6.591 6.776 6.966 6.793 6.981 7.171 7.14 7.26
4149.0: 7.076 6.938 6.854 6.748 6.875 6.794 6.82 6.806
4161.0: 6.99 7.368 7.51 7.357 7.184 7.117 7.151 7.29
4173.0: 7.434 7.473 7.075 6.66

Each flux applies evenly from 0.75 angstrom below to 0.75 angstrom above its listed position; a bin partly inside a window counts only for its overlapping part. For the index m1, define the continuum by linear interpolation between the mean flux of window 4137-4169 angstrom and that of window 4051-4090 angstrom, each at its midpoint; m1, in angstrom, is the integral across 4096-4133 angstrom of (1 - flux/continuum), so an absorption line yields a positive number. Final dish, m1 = 2.6 angstrom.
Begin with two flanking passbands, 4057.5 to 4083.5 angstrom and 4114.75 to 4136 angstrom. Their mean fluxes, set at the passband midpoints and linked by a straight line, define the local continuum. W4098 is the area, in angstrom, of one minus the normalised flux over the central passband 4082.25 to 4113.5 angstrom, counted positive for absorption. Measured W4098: 2.3 angstrom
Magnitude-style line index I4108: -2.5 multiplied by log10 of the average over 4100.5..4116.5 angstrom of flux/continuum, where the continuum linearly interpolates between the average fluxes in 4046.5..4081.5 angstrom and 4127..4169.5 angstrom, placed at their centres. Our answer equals 0.144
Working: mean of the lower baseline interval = 7.23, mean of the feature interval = 6.22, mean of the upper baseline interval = 6.99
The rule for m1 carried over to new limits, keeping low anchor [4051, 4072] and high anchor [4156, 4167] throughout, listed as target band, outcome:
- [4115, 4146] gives 0.9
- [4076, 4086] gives 0.1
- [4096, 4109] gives 2.0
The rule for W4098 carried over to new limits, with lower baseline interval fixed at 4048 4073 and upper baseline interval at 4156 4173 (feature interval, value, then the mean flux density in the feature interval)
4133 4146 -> 0.49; 6.9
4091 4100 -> 0.65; 6.69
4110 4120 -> 0.68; 6.7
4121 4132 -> 0.26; 7.02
